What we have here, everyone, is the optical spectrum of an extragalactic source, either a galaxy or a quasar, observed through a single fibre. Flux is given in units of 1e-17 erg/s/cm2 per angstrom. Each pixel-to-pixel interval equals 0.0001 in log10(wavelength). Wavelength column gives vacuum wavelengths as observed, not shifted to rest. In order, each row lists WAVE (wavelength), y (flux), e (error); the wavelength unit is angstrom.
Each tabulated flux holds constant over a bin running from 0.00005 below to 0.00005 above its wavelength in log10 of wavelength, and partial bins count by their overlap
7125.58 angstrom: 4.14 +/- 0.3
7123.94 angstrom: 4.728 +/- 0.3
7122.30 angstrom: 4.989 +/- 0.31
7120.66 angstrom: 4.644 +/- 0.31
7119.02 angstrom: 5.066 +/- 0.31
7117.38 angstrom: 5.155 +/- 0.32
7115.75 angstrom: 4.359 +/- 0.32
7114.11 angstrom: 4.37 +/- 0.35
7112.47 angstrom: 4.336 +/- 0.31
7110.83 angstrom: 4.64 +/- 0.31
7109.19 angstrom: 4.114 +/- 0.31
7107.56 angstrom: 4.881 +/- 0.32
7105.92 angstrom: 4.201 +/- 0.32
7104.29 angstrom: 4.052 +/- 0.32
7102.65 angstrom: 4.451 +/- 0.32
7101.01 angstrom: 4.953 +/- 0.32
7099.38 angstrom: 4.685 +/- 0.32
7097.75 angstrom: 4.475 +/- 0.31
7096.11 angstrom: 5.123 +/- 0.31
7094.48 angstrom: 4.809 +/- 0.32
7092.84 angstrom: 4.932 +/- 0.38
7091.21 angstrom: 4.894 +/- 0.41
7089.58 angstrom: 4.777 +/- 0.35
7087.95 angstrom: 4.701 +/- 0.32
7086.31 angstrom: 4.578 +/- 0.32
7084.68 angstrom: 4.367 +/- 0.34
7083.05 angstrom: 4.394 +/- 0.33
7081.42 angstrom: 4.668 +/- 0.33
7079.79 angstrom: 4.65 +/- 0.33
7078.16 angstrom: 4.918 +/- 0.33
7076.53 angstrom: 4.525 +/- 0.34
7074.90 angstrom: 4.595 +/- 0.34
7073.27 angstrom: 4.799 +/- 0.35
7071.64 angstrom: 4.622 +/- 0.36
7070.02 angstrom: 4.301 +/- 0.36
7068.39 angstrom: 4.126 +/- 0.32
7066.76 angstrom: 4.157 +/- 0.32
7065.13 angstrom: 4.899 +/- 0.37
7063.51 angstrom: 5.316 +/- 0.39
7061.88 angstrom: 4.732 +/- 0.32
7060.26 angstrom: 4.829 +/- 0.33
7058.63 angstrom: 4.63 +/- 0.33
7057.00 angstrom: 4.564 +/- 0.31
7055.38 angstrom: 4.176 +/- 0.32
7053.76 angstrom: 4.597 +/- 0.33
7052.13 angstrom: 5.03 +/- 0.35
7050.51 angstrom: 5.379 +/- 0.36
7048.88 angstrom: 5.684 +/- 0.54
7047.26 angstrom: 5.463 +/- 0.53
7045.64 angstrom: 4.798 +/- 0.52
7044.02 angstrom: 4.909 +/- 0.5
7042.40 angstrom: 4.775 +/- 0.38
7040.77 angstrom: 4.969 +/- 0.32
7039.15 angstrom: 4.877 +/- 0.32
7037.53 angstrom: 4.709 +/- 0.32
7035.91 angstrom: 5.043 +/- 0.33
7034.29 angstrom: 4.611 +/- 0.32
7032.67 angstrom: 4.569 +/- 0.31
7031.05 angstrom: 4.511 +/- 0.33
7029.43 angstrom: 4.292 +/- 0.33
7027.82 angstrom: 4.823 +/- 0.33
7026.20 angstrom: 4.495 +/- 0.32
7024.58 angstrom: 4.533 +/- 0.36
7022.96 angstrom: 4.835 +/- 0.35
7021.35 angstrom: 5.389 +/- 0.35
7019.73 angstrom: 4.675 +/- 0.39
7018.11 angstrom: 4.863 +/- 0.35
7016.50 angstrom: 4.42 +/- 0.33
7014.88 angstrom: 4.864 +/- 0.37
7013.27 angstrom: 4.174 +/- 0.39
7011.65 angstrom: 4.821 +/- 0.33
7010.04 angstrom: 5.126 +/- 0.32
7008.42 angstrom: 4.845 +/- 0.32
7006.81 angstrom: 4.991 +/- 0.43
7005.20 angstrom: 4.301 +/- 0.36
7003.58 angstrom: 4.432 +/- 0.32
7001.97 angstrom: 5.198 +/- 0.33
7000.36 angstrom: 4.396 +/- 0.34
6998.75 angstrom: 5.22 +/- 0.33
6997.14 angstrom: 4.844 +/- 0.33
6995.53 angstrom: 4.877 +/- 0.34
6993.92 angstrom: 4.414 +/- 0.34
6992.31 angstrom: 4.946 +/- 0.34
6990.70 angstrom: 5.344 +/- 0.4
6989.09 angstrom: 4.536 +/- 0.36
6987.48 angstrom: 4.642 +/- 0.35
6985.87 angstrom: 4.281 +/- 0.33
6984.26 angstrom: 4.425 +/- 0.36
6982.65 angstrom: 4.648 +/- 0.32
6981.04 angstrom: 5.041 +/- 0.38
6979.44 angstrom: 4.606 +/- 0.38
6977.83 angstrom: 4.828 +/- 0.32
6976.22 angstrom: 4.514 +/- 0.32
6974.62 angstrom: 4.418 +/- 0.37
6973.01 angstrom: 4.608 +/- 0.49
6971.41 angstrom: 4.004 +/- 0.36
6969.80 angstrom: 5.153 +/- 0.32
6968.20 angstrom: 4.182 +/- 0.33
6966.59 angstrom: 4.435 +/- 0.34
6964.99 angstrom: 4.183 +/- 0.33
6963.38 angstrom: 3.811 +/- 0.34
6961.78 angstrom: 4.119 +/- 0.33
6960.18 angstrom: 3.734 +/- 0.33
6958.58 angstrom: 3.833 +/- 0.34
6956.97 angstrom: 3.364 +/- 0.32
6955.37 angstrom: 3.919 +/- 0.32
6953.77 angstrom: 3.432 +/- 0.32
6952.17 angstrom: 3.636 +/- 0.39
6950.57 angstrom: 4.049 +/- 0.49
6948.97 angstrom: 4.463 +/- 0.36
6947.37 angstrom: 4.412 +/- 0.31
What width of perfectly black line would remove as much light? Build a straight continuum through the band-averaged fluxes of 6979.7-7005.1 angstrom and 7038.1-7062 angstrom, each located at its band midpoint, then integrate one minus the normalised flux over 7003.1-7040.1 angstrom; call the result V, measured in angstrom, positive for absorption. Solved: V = 0.8 angstrom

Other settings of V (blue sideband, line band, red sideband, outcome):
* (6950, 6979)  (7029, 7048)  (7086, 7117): -1.8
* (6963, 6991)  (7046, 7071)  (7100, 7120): -1.4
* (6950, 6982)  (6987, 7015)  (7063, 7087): -2.9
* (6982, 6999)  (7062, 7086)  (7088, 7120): 0.4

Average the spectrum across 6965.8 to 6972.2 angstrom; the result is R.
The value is 4.44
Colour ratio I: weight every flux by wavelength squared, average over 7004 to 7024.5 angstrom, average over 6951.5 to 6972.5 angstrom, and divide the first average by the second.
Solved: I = 1.21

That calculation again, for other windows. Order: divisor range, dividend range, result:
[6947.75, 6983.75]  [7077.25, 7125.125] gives 1.14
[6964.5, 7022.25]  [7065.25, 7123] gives 1.01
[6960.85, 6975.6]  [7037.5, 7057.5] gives 1.17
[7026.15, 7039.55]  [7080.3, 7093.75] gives 1.02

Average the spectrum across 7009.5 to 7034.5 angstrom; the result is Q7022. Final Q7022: 4.69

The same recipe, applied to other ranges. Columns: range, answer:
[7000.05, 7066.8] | 4.79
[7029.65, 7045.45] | 4.76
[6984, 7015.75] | 4.74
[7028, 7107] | 4.71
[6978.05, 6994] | 4.7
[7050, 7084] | 4.66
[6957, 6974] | 4.17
